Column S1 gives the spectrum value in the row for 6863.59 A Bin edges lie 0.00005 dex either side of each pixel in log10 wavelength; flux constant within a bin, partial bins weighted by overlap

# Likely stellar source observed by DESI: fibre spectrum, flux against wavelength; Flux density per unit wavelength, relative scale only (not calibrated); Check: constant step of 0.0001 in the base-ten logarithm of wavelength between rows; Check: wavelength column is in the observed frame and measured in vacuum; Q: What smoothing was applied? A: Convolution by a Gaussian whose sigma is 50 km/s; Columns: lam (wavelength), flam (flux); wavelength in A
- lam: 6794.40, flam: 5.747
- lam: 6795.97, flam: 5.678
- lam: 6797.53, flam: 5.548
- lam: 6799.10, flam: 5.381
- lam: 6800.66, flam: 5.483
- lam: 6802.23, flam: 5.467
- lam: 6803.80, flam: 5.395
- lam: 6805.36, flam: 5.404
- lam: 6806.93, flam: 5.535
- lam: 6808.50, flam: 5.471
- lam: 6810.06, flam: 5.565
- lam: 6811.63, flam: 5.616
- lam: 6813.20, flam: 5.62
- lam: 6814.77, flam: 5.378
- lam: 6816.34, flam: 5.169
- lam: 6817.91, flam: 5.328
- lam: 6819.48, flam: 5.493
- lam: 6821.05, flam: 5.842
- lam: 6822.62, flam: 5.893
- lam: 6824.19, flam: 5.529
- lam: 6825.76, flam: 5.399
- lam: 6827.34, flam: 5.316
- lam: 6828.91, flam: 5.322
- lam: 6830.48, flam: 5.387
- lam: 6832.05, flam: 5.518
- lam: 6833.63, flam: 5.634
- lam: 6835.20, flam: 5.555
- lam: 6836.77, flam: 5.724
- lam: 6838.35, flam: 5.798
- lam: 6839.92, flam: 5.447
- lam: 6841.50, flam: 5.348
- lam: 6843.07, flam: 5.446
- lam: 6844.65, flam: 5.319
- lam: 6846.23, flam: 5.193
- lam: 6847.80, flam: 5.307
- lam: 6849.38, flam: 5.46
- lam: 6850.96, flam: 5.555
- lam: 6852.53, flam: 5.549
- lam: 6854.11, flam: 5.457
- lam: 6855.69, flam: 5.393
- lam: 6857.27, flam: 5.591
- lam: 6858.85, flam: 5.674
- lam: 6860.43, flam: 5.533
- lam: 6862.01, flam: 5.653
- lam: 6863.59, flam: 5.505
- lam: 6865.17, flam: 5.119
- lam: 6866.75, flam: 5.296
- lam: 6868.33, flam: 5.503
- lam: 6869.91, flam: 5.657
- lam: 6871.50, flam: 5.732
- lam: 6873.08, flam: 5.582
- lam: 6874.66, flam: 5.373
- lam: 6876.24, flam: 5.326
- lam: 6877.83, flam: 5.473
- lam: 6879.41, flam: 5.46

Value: 5.505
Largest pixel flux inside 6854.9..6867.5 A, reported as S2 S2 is 5.674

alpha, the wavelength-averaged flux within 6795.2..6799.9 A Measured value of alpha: 5.54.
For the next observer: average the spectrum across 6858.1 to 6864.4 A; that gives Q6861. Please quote 5.59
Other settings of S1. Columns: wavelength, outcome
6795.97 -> 5.678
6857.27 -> 5.591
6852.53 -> 5.549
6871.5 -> 5.732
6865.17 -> 5.119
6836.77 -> 5.724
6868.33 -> 5.503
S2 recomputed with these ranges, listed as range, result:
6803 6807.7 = 5.535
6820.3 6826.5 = 5.893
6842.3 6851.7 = 5.555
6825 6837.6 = 5.724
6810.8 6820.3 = 5.62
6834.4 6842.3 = 5.798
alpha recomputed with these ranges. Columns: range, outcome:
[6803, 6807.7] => 5.44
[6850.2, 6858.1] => 5.51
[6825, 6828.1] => 5.34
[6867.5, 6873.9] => 5.62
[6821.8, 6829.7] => 5.49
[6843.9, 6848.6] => 5.27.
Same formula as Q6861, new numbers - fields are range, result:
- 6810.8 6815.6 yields 5.53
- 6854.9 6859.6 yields 5.55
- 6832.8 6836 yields 5.6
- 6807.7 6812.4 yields 5.55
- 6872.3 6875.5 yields 5.48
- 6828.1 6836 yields 5.49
